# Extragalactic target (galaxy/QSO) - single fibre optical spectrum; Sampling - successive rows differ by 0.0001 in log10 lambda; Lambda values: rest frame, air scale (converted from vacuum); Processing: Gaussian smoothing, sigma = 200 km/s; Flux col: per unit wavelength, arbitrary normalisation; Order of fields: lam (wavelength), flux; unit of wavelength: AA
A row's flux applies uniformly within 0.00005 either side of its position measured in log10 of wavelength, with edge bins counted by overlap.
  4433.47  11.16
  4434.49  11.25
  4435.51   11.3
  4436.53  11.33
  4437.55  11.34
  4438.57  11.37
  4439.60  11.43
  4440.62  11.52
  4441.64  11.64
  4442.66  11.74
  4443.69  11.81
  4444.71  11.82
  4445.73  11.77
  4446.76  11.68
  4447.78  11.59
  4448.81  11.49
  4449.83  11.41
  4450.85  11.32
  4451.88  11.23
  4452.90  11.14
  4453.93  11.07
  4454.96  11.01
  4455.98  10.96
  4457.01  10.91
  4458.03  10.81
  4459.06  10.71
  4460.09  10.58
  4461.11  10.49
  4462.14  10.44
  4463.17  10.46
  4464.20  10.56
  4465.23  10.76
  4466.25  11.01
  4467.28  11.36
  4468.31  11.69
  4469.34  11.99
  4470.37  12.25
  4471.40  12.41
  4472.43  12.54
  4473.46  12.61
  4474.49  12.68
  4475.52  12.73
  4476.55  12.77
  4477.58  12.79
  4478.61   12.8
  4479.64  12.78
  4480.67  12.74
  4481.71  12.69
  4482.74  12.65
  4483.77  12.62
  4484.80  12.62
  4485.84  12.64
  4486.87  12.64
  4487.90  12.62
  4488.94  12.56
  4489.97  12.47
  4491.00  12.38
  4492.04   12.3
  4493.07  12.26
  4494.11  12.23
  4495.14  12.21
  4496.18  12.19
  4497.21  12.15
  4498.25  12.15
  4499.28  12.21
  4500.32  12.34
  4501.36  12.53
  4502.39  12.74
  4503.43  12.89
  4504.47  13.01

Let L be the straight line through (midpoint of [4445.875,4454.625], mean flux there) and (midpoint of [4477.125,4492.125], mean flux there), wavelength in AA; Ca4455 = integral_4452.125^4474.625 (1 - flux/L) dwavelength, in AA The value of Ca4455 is 1.1 AA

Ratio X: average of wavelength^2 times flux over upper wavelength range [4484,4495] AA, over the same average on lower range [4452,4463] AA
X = 1.17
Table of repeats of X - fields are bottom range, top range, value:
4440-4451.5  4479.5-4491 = 1.11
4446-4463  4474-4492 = 1.16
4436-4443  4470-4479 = 1.12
